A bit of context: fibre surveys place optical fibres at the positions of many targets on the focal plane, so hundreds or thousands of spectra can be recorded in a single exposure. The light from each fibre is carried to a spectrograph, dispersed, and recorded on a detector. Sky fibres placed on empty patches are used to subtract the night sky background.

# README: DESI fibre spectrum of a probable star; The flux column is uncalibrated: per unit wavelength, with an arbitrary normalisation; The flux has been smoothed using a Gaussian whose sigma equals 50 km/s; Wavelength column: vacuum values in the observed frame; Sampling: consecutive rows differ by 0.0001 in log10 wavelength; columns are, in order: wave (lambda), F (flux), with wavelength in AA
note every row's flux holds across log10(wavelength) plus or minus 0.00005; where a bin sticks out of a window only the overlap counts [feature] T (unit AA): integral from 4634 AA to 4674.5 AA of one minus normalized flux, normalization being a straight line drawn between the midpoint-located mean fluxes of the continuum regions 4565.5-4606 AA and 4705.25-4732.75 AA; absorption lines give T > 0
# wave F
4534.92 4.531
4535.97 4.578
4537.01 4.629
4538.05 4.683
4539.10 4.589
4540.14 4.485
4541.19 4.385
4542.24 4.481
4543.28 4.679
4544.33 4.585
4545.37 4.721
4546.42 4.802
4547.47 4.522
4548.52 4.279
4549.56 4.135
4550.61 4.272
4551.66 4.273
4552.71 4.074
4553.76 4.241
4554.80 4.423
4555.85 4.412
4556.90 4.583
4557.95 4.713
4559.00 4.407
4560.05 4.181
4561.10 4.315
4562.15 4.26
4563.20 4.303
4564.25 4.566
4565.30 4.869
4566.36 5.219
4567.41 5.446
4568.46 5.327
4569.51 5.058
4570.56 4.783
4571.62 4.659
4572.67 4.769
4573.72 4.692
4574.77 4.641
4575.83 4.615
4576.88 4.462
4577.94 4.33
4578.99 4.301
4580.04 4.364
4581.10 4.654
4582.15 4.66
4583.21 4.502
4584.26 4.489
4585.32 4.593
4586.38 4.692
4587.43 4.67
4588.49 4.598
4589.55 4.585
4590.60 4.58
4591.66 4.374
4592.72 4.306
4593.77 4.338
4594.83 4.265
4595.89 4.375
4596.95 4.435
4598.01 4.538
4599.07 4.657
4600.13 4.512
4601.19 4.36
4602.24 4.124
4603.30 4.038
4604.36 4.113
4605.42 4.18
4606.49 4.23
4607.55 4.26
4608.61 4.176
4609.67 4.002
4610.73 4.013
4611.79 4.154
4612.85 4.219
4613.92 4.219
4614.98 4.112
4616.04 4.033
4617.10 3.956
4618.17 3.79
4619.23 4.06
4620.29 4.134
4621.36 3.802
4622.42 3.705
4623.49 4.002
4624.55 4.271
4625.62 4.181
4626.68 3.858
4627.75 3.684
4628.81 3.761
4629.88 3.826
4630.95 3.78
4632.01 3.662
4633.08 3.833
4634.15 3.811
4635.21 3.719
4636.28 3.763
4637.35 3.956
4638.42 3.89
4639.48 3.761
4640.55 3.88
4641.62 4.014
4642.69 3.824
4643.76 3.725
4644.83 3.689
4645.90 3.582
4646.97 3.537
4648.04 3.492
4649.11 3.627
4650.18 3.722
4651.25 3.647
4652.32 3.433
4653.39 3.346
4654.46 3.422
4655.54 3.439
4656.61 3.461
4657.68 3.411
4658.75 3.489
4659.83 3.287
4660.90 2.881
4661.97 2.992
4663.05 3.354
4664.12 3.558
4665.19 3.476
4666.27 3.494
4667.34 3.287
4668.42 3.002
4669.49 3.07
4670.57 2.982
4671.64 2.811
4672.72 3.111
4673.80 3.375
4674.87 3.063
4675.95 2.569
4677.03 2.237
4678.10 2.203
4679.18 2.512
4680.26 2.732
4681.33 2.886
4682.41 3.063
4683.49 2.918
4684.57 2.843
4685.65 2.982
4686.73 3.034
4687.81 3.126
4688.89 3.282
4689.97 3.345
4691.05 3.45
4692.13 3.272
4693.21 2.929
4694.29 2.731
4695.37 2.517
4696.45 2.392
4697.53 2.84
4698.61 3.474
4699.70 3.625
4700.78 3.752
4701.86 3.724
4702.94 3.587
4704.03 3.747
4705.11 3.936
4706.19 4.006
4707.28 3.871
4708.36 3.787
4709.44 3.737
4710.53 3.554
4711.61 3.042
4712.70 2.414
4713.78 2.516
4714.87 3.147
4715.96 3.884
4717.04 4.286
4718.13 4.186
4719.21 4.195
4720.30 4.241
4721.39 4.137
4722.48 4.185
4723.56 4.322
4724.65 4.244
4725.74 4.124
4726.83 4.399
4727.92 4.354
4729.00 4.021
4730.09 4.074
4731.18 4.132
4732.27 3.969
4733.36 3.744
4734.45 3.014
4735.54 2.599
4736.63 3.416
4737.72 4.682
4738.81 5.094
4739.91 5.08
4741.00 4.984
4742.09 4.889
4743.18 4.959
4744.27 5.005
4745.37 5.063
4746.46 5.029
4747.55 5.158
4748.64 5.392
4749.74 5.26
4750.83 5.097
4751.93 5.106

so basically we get 7.1 AA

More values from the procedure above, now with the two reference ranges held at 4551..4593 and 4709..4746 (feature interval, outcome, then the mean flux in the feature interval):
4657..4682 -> 7.14 AA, 3.04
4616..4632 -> 1.78 AA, 3.91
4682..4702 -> 5.09 AA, 3.11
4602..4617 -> 1.08 AA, 4.13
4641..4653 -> 1.84 AA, 3.66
